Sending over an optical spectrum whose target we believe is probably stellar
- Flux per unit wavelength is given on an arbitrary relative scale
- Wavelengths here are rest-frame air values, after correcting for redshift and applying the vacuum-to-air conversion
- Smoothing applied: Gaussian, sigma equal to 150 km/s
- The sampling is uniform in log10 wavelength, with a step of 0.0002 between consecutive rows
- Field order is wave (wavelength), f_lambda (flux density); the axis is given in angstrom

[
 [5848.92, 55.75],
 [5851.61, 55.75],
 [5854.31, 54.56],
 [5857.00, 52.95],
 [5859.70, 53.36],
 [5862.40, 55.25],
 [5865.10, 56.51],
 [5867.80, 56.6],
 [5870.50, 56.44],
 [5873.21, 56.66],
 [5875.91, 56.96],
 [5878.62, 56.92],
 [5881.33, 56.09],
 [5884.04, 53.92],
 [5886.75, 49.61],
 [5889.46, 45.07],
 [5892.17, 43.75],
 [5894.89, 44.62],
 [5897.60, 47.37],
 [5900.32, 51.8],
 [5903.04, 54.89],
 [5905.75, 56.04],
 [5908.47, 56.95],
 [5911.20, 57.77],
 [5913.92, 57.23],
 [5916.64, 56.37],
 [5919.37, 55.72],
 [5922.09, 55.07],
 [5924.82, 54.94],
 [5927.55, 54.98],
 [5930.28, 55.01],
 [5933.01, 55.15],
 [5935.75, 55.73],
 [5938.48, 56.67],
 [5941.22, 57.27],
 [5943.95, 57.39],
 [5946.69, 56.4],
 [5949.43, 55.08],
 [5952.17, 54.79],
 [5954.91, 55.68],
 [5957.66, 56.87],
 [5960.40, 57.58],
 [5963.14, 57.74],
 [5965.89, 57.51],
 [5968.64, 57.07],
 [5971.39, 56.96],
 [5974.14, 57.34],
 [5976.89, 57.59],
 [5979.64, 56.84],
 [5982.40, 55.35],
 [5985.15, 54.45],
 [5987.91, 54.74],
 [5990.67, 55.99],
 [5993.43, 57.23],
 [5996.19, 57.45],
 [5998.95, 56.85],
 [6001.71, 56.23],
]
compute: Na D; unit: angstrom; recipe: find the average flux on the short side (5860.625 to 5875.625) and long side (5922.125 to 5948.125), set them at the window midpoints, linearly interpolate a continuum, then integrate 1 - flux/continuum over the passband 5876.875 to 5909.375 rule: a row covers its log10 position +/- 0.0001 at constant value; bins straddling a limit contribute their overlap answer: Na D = 2.7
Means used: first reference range 56.3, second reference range 55.9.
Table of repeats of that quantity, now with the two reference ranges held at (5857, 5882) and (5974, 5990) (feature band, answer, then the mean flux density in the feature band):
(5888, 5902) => 2.3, 46.7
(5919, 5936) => 0.2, 55.2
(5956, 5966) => -0.3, 57.4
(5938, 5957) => -0.1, 56.2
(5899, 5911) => 0.2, 55.2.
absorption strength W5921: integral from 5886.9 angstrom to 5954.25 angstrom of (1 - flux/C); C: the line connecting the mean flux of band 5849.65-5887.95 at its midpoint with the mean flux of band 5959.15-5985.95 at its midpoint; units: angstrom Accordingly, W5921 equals 2.5 angstrom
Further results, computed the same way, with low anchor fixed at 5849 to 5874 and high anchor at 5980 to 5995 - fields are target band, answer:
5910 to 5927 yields -0.2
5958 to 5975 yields -0.5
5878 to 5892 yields 1.0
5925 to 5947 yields -0.2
